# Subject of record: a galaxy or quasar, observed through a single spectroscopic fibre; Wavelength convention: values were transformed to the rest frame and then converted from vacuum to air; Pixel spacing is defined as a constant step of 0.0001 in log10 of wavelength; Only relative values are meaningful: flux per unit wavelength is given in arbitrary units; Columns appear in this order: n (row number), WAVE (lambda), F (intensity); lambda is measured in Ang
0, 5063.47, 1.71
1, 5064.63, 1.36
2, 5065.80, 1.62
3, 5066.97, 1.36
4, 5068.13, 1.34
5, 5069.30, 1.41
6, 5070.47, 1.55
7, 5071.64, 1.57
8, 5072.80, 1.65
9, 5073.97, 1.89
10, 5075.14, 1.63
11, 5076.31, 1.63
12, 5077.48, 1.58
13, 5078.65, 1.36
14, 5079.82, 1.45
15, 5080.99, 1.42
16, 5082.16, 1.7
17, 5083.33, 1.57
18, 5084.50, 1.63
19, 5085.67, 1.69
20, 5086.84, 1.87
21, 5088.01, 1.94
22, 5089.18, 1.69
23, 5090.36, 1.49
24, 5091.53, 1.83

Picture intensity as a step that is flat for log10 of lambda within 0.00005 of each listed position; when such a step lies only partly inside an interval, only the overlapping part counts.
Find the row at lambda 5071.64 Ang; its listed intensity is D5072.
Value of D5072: 1.57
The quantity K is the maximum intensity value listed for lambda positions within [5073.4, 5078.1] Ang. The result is 1.89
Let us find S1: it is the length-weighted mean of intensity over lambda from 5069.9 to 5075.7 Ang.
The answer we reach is 1.66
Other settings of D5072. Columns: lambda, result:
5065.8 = 1.62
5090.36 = 1.49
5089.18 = 1.69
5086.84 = 1.87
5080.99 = 1.42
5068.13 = 1.34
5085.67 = 1.69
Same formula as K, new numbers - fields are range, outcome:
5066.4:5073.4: 1.65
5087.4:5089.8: 1.94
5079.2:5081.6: 1.45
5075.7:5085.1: 1.7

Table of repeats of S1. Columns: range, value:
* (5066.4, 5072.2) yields 1.45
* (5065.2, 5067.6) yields 1.49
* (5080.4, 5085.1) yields 1.58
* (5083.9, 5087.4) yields 1.73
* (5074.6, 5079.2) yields 1.55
